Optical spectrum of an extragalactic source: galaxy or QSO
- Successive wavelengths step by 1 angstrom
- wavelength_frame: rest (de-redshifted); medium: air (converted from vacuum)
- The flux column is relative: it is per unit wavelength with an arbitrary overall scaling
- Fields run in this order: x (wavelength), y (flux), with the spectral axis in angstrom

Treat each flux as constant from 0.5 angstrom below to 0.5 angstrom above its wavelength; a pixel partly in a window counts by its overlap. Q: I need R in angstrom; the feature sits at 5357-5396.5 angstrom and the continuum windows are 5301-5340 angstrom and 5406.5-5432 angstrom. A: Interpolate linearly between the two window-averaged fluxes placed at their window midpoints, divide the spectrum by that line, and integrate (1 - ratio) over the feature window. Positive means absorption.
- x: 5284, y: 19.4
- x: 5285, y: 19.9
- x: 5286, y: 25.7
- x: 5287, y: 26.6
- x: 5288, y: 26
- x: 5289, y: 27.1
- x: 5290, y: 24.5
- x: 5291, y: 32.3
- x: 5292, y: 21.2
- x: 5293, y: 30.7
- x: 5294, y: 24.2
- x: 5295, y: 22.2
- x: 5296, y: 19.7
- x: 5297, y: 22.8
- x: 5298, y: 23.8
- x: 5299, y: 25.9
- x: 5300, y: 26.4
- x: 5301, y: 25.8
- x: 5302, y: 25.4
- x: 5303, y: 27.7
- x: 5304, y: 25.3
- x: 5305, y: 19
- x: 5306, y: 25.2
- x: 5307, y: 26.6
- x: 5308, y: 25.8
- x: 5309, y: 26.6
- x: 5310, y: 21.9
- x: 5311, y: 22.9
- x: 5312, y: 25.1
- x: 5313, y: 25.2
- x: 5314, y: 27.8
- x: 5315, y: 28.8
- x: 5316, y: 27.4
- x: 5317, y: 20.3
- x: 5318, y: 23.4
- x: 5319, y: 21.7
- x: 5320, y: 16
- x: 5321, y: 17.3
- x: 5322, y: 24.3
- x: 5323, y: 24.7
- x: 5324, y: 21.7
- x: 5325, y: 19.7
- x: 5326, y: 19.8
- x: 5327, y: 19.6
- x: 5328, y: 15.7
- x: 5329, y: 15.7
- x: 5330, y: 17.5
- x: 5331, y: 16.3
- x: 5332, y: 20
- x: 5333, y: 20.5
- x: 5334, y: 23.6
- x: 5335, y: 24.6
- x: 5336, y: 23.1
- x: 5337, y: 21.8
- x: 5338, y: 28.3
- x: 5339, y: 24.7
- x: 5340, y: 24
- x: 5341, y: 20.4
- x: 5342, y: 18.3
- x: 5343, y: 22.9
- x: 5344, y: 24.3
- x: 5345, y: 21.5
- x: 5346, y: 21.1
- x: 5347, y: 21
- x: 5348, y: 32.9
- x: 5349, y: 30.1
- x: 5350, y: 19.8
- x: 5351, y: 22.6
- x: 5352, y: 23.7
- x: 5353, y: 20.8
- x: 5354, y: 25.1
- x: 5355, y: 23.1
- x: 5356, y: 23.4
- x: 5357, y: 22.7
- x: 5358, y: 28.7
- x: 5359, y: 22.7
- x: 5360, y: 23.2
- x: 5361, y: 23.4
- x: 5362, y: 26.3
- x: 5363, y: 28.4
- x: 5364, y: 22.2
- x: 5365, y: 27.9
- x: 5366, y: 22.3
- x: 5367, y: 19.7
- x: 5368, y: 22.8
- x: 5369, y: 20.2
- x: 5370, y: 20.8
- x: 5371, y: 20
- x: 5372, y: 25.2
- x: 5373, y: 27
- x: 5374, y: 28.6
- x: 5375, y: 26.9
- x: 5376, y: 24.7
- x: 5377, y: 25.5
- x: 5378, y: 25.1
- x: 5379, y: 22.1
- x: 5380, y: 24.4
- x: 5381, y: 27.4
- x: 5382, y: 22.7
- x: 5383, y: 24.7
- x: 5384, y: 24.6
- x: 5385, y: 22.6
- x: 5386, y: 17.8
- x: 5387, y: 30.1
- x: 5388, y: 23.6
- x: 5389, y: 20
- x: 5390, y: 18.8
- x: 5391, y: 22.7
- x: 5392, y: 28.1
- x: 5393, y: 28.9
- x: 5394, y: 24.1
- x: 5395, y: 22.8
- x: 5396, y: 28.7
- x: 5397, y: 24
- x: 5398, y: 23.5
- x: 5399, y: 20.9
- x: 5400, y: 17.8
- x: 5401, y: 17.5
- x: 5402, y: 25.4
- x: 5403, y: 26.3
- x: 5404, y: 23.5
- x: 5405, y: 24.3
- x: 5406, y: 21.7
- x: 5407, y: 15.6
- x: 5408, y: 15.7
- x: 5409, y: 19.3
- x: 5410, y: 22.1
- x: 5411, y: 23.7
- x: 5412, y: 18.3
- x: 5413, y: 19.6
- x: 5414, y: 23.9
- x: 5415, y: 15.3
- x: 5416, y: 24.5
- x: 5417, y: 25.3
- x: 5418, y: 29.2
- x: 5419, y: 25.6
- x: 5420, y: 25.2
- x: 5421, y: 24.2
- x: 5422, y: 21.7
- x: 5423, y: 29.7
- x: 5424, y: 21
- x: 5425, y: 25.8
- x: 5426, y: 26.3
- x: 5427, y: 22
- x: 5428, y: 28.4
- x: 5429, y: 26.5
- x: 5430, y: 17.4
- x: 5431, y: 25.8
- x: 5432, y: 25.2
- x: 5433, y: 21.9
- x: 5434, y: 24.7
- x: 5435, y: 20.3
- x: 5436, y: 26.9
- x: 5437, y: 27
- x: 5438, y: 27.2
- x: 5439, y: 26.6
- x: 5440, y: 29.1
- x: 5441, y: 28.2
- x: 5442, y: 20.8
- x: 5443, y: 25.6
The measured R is -2.4 angstrom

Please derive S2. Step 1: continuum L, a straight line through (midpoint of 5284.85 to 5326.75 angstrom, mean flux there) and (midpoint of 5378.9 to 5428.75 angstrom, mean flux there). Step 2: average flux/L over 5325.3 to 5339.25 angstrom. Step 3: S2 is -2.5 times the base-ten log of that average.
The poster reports 0.16 mag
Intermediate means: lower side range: 24.2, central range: 20.7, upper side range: 23.3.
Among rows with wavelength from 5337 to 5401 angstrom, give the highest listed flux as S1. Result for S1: 32.9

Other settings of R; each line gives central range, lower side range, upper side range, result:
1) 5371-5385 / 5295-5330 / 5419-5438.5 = -0.65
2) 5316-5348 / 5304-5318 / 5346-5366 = 4.24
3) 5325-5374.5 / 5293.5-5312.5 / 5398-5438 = 2.07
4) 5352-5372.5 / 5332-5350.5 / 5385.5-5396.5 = 0.23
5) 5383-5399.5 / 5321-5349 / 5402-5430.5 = -0.89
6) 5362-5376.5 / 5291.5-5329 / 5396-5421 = -0.95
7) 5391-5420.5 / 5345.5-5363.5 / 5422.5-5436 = 1.89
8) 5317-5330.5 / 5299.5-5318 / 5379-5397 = 2.79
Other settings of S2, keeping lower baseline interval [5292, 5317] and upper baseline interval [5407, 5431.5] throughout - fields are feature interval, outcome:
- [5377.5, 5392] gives 0.005 mag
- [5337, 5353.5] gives 0.035 mag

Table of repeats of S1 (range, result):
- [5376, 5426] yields 30.1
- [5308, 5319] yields 28.8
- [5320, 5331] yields 24.7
